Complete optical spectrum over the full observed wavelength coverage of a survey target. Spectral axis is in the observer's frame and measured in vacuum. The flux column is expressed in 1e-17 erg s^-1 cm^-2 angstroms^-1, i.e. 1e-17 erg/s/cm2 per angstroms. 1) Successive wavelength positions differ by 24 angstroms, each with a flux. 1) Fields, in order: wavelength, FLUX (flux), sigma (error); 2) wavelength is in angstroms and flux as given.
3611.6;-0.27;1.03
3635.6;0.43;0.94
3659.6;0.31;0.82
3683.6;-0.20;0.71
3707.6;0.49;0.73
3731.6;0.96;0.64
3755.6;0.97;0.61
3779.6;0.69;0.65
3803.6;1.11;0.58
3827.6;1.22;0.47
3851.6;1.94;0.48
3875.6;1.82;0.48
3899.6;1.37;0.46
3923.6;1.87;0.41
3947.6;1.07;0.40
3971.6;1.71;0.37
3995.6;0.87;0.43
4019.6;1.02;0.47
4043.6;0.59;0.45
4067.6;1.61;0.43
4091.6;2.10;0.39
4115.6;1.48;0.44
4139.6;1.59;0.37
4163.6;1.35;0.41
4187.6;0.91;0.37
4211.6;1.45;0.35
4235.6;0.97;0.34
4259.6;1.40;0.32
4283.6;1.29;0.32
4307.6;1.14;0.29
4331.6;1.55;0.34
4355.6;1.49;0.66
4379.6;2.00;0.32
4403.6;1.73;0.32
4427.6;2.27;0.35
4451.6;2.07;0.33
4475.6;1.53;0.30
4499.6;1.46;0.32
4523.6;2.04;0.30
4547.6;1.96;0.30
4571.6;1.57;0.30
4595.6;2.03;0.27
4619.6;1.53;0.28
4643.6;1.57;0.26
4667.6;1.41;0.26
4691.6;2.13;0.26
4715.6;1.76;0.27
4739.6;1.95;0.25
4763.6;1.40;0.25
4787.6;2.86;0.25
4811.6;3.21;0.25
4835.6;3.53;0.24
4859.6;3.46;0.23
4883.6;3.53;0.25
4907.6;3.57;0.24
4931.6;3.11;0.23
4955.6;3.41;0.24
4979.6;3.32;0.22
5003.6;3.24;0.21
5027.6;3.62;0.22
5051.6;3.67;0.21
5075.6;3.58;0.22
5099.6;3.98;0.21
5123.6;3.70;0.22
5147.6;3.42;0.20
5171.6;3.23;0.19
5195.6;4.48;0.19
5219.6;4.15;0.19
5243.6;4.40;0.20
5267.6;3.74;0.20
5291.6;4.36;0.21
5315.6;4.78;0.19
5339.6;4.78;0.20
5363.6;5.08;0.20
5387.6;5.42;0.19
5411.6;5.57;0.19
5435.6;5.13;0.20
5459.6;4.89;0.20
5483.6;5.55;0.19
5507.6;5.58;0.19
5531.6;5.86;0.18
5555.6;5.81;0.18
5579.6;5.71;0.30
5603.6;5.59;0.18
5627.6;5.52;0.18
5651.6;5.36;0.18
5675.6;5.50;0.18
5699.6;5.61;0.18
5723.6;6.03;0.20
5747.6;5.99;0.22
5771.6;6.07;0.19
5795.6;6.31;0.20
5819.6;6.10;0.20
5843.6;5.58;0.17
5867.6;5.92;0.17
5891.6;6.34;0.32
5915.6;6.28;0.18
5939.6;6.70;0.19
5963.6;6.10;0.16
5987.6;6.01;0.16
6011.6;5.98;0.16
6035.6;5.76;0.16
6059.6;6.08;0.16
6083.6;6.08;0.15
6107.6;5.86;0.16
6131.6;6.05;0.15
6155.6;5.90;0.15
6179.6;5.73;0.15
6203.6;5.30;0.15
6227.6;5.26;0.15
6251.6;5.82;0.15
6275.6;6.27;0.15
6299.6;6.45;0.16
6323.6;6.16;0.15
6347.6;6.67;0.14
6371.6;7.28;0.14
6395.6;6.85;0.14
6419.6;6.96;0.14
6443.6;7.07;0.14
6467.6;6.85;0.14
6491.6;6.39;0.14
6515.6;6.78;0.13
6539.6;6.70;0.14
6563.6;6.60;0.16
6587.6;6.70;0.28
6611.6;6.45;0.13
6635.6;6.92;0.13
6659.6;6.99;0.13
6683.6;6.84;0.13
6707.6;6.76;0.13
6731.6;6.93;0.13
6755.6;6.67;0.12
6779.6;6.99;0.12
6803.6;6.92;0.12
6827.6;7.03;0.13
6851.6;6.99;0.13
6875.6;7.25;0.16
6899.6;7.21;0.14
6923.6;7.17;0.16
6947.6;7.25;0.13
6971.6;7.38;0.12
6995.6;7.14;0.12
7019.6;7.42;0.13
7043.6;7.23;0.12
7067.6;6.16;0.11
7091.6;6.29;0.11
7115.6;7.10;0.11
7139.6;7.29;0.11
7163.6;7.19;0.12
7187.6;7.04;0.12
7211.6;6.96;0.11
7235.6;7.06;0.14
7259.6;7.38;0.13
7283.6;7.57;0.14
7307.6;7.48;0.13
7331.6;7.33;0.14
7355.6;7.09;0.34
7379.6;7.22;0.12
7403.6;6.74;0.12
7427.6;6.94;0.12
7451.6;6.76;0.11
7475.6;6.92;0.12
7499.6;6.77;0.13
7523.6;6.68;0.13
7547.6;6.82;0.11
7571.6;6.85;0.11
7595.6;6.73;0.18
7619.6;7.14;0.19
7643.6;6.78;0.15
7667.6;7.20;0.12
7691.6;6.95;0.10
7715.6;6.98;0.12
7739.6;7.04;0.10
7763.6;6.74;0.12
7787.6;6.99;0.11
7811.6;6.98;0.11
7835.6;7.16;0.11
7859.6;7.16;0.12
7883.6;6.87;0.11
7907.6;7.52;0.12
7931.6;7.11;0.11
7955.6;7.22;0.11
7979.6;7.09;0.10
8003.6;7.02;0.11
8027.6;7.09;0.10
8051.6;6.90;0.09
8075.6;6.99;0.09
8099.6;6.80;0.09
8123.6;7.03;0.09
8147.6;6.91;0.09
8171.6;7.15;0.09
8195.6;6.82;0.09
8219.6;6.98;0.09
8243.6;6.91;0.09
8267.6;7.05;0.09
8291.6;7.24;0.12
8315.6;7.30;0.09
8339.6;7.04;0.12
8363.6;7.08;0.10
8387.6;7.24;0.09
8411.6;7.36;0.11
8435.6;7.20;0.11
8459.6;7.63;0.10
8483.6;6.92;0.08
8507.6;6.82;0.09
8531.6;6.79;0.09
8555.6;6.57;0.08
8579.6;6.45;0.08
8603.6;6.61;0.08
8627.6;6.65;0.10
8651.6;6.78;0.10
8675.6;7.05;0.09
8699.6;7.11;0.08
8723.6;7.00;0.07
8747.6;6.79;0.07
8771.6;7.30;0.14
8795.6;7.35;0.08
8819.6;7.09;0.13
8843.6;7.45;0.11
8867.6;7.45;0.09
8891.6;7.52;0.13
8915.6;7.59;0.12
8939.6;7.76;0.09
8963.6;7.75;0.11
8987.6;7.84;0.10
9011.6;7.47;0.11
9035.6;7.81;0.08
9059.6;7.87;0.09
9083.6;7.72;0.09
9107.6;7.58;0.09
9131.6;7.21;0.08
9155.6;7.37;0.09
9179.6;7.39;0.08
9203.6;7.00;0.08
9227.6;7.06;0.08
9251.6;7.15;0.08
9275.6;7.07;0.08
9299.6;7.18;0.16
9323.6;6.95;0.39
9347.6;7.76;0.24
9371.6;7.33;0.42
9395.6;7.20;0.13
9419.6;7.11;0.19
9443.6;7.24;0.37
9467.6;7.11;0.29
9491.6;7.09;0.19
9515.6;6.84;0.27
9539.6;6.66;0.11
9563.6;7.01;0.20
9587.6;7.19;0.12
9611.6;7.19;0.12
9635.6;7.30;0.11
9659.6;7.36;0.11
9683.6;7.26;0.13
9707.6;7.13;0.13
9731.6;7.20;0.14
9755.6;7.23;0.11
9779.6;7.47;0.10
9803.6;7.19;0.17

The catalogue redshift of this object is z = 0.20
